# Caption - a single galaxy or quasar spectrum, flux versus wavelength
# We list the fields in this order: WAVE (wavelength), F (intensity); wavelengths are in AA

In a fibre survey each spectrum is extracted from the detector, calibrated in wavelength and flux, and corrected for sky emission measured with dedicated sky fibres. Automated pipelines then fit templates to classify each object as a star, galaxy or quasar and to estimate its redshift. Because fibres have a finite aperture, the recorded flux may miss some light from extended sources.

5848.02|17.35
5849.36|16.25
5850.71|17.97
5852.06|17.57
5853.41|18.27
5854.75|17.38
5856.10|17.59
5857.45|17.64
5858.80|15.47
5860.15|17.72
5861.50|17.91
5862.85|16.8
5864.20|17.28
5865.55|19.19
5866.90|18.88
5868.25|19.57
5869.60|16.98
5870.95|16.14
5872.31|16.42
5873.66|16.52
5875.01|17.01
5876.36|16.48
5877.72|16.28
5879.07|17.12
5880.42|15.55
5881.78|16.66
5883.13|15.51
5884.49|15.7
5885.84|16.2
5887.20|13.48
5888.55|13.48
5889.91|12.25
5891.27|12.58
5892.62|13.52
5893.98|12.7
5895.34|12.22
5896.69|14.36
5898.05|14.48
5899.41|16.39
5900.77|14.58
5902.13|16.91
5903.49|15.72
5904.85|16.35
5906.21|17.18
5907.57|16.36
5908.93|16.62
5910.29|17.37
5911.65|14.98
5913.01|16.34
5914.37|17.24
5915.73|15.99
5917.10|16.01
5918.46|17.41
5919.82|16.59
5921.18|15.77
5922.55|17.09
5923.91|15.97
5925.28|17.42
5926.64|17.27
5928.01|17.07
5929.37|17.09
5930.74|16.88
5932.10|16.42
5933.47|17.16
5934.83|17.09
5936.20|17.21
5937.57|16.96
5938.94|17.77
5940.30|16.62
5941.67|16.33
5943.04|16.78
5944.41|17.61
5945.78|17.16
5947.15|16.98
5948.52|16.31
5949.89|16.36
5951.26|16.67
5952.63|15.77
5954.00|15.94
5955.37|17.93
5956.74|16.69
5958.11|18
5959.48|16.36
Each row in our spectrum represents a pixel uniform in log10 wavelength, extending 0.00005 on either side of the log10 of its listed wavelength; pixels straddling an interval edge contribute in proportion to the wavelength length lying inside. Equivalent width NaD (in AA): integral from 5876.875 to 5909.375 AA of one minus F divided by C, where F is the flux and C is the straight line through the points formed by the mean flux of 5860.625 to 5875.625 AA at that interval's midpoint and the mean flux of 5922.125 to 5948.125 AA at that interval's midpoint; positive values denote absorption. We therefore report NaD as 4.2 AA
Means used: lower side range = 17.5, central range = 15.1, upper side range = 17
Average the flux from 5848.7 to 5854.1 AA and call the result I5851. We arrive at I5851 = 17.5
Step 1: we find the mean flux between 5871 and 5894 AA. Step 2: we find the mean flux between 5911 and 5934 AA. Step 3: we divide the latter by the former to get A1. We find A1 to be 1.09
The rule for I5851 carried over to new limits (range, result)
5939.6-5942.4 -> 16.5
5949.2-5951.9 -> 16.5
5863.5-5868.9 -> 18.7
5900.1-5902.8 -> 15.7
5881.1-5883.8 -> 16.1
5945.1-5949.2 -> 16.8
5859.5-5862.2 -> 17.8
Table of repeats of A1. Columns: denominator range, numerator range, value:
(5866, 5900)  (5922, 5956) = 1.09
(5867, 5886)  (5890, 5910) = 0.90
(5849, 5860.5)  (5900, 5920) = 0.94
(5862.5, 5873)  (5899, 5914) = 0.92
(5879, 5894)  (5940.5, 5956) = 1.15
